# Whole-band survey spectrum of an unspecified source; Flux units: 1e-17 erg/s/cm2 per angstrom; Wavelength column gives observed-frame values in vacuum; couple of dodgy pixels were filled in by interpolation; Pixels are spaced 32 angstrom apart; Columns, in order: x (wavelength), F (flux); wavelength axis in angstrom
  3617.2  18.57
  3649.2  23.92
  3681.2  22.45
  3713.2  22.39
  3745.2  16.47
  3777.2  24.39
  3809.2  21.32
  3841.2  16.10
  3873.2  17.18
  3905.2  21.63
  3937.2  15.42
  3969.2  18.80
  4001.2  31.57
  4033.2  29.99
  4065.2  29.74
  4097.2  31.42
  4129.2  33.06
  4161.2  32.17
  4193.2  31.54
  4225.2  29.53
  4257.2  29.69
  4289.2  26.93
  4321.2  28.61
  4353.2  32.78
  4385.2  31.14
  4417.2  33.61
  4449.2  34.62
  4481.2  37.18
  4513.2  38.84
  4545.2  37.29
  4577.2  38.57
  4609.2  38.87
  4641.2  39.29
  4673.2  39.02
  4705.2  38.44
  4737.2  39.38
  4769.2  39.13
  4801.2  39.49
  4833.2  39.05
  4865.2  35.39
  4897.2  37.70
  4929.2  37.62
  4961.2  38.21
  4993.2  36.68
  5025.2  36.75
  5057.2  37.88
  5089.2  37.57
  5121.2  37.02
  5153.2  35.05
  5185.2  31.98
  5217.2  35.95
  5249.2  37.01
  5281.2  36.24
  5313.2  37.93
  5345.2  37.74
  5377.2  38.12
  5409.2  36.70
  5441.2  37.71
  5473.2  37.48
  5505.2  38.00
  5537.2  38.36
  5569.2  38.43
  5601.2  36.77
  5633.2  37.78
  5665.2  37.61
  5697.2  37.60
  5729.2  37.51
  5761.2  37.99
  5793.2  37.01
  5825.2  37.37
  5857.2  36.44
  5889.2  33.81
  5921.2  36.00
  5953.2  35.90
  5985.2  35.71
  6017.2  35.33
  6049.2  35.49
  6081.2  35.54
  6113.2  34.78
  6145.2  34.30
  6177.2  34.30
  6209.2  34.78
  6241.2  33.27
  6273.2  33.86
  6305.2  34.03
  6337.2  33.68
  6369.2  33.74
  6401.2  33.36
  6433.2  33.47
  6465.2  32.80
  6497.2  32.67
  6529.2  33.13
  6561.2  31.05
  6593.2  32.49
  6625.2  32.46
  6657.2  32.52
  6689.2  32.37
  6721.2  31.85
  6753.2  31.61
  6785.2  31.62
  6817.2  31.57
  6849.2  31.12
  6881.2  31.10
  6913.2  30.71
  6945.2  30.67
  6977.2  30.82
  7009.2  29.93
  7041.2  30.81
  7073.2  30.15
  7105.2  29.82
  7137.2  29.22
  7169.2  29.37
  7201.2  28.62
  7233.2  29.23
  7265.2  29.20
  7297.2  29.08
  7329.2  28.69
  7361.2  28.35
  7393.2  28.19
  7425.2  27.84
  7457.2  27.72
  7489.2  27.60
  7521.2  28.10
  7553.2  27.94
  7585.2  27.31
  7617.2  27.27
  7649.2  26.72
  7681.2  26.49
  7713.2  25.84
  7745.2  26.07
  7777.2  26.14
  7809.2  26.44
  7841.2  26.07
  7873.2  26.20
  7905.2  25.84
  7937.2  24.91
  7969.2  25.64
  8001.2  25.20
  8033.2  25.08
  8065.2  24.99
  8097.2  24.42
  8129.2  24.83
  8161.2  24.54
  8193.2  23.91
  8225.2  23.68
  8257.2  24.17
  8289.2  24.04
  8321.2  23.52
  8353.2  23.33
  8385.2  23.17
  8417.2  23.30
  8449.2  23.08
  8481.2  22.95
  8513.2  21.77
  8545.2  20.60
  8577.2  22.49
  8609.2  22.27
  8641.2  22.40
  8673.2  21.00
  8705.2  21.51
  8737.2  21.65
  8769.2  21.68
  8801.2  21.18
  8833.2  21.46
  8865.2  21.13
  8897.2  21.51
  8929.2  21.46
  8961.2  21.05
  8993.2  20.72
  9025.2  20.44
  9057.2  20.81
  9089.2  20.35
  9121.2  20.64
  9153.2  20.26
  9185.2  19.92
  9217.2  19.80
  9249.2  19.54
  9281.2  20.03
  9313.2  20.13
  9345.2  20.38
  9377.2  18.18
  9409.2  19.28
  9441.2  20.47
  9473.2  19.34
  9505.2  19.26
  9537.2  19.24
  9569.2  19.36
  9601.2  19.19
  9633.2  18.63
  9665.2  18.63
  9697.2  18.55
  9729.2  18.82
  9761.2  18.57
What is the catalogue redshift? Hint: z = 0.00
